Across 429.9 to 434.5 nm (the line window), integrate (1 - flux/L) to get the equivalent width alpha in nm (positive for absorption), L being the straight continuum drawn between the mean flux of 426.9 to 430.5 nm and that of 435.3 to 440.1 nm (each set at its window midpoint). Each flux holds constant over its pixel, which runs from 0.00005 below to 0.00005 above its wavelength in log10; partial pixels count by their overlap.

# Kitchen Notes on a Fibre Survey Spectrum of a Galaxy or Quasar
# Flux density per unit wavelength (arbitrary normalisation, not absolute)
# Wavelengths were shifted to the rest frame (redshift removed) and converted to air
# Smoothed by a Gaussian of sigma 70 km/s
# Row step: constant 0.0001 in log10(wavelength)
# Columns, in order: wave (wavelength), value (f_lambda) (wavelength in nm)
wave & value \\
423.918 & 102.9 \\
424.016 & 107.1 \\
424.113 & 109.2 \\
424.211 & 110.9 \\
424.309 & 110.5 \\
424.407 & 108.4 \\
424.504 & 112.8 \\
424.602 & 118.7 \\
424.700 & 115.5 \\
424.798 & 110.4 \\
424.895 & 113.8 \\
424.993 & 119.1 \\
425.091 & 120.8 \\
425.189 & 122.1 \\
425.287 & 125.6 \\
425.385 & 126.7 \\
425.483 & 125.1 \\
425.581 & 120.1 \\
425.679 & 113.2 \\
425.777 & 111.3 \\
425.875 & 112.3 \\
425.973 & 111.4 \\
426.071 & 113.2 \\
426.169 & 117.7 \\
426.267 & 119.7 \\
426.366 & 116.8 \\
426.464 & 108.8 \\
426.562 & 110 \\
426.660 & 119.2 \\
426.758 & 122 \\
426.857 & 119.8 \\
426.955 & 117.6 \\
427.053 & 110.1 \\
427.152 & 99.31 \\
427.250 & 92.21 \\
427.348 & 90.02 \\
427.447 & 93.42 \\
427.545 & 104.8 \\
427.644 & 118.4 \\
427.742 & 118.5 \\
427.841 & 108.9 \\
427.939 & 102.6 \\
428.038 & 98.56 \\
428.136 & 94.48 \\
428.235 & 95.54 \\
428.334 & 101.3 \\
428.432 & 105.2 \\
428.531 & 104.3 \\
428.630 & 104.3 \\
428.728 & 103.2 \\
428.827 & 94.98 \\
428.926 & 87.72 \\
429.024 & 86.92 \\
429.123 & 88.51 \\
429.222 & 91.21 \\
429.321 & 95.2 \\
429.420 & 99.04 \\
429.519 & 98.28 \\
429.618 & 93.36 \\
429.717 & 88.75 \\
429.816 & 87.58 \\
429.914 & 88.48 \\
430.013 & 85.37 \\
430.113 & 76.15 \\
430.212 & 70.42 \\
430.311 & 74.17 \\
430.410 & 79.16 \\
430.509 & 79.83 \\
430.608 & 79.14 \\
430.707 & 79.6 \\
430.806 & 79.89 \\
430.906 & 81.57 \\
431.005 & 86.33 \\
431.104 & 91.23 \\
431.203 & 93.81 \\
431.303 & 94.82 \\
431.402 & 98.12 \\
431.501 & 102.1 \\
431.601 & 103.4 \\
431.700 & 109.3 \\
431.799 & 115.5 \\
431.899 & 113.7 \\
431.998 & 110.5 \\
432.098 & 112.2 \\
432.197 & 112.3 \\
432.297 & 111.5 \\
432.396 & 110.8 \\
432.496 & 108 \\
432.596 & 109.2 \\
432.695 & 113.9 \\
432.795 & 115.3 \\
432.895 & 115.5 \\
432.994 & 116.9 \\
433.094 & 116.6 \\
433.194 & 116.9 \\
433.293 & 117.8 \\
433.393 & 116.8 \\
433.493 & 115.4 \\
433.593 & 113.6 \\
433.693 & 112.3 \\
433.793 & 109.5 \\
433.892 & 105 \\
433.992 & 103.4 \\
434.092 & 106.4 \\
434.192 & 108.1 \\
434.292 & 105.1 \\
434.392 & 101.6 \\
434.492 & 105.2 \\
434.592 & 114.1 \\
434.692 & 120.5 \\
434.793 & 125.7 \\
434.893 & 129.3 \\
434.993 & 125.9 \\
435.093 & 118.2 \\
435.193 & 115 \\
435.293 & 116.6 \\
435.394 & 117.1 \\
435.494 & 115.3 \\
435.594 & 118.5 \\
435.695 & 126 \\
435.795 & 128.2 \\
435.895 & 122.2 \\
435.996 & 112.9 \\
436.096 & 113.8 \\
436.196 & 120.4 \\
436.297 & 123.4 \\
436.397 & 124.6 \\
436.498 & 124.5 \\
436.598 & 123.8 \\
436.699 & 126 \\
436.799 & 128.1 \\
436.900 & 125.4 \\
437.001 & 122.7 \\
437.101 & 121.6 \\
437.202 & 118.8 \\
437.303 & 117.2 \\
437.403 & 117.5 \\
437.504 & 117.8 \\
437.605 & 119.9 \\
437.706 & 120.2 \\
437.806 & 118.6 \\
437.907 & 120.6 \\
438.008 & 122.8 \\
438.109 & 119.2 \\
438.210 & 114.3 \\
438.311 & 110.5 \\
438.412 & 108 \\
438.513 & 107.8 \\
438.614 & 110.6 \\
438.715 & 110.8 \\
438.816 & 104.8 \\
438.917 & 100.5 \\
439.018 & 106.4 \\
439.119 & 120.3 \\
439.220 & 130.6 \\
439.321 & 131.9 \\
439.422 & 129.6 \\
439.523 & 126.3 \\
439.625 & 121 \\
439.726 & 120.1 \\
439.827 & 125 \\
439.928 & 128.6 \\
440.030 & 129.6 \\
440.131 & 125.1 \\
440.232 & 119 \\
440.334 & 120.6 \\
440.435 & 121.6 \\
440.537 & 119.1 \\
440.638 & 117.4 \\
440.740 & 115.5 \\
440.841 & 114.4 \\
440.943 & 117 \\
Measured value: 0.157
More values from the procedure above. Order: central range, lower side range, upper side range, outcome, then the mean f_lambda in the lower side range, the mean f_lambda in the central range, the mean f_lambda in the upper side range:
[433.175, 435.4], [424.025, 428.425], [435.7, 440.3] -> 0.066 nm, 112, 114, 120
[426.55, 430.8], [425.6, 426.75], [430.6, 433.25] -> 0.532 nm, 114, 96.4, 104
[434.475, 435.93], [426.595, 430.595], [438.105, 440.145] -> -0.131 nm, 97.1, 120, 118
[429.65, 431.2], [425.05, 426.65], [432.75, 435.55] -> 0.446 nm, 117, 82.4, 114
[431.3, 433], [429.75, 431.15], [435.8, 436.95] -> -0.303 nm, 81.4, 110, 123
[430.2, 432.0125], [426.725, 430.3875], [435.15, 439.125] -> 0.206 nm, 97.3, 91.8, 118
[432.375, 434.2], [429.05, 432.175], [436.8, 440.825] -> -0.209 nm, 92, 112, 119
